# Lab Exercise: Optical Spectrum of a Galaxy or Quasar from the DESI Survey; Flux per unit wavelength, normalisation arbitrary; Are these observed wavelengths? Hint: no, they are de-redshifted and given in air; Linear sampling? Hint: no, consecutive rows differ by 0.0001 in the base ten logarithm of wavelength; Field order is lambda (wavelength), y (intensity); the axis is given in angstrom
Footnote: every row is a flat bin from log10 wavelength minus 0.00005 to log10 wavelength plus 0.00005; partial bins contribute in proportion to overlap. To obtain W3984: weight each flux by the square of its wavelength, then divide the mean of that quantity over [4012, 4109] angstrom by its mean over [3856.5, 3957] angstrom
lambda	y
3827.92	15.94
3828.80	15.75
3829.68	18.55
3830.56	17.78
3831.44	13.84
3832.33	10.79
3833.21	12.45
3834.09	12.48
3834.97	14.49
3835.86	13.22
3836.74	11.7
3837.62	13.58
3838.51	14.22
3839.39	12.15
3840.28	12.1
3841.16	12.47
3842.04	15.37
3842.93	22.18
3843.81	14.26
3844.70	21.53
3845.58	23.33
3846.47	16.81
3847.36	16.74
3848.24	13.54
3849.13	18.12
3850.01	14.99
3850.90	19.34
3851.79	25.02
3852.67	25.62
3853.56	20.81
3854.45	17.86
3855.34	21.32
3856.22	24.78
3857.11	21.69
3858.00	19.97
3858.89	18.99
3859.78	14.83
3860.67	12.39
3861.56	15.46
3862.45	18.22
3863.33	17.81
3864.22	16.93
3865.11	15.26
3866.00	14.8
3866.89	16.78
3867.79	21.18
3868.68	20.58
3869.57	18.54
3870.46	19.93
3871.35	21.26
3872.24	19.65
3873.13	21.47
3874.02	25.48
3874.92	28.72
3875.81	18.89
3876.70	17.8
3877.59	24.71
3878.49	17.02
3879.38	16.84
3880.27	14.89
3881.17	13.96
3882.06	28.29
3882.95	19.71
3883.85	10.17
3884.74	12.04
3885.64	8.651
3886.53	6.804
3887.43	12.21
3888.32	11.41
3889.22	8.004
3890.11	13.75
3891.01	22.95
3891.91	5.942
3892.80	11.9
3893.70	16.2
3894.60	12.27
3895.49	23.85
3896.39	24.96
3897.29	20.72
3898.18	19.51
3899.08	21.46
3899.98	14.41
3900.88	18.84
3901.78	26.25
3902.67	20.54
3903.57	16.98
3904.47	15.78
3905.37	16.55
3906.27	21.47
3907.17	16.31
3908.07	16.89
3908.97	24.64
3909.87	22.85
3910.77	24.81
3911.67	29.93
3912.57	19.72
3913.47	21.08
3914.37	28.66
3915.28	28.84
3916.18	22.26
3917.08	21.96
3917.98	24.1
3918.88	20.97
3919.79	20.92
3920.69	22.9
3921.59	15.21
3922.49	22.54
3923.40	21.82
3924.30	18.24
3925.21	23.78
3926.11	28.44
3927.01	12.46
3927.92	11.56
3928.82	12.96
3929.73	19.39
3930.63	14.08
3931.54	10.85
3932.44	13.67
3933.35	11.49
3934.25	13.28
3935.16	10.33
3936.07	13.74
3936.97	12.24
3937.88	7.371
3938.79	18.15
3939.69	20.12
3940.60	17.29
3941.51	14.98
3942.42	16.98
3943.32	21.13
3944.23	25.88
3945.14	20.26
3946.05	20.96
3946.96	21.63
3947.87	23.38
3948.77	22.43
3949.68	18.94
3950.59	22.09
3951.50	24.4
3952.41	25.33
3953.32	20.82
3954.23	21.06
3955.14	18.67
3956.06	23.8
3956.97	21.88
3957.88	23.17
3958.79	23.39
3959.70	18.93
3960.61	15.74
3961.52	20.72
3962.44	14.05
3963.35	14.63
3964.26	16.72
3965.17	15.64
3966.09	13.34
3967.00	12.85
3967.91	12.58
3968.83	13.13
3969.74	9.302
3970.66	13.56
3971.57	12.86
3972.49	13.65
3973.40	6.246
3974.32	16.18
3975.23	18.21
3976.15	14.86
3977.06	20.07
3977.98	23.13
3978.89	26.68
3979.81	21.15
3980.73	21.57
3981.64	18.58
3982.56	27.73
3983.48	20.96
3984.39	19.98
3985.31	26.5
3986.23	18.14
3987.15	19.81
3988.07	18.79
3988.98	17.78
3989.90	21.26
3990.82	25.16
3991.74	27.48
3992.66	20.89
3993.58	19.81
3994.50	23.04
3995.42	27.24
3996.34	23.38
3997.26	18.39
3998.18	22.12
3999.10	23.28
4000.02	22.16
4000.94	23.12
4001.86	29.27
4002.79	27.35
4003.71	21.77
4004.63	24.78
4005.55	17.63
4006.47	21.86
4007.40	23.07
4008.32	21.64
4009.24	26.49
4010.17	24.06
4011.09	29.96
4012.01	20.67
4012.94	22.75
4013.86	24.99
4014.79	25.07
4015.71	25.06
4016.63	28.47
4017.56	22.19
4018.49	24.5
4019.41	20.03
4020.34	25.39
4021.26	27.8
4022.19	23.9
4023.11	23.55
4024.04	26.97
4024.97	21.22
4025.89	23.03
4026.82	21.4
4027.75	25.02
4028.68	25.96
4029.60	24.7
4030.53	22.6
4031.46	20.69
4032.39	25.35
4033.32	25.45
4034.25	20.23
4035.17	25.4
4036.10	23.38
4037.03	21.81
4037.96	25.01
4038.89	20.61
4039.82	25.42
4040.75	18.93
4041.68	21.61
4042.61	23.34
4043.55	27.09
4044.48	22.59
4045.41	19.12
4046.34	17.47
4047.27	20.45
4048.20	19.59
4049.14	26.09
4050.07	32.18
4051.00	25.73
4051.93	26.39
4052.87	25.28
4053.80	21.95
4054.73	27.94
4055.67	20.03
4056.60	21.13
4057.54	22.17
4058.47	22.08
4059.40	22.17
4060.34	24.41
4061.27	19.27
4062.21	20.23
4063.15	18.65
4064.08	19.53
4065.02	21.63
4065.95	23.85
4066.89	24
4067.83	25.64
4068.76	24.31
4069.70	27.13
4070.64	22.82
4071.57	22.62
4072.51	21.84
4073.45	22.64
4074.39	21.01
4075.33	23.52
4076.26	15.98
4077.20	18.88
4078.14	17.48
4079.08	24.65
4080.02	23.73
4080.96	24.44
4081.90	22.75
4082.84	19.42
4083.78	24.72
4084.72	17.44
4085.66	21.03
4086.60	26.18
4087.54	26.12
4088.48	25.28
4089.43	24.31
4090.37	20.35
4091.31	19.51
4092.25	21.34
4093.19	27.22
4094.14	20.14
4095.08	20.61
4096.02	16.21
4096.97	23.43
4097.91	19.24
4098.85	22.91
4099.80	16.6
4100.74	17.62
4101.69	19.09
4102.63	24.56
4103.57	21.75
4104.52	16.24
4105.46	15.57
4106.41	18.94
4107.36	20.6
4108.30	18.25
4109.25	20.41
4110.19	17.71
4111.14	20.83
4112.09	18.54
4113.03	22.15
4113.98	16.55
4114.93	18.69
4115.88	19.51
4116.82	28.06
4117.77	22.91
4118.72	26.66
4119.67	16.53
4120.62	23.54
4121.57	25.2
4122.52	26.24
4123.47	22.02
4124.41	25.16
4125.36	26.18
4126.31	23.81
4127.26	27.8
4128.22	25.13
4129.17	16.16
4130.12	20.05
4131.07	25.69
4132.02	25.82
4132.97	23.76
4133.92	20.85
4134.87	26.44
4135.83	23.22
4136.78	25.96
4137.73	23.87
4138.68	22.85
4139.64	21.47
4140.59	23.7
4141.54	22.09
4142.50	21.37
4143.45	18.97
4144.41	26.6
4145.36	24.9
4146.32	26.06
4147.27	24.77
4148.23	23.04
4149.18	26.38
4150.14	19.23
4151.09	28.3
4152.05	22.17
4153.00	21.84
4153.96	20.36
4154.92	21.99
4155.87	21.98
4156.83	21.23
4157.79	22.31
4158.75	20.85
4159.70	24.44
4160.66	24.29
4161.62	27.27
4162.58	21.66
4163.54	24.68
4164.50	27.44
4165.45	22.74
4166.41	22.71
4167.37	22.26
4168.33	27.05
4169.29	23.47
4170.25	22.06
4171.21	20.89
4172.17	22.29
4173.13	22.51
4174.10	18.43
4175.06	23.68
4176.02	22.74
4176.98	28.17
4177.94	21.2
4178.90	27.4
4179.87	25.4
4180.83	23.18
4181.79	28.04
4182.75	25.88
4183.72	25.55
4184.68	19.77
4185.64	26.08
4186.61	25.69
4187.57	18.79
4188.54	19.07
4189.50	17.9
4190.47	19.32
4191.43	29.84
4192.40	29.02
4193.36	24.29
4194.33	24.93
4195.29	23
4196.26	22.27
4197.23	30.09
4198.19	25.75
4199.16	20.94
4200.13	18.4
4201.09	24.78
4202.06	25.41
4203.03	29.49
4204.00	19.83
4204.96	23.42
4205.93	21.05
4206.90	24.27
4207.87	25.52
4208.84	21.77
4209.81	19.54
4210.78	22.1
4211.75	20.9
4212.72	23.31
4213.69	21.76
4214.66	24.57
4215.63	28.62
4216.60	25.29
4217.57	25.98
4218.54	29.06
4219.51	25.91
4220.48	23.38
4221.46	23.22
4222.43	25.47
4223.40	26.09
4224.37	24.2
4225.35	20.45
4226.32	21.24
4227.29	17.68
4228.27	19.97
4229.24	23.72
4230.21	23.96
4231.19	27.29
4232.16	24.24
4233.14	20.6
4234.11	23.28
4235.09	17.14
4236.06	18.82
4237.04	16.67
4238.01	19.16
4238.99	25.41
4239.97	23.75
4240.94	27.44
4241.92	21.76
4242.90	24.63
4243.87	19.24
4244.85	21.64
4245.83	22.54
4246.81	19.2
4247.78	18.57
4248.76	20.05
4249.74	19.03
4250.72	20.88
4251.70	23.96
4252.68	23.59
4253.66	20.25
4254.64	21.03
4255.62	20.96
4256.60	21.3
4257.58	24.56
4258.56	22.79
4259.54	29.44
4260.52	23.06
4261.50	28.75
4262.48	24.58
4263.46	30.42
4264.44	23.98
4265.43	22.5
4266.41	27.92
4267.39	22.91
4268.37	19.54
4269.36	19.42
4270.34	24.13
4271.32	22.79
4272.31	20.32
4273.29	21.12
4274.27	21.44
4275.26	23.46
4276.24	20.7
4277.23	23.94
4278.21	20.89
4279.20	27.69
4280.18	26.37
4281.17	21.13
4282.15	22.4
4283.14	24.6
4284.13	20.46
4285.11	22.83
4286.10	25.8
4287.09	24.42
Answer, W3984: 1.30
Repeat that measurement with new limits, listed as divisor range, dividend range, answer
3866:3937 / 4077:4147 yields 1.33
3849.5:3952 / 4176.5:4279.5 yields 1.46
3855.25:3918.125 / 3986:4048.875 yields 1.31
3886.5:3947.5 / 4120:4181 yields 1.44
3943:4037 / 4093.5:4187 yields 1.14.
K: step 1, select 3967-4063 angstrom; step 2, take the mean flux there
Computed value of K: 22.1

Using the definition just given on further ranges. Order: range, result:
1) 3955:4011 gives 20.1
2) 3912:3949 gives 18.7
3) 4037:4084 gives 22.6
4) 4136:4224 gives 23.7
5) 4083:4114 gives 20.7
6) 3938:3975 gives 18.1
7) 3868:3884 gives 20.1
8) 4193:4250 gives 22.9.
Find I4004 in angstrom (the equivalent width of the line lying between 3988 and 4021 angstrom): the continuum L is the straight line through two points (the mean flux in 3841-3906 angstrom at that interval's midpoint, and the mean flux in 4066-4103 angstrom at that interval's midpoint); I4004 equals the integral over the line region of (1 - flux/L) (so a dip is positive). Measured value -4.8 angstrom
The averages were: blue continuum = 18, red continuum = 22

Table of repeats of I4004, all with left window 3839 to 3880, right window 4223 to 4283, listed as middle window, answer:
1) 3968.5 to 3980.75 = 2.19 angstrom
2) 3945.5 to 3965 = -0.83 angstrom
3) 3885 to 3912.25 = 2.31 angstrom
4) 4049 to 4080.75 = -3.19 angstrom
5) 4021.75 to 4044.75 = -3.34 angstrom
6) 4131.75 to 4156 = -2.11 angstrom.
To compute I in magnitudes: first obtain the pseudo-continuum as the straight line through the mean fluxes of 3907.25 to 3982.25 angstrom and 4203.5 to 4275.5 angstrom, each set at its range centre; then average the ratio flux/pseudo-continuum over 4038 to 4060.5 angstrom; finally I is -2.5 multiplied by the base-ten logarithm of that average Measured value -0.15 mag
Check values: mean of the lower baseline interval 18.7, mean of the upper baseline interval 22.8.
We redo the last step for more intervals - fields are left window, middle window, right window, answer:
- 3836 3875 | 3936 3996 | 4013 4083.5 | 0.102 mag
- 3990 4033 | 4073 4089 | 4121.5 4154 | 0.078 mag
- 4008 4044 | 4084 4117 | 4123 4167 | 0.148 mag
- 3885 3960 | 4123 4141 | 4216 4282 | -0.111 mag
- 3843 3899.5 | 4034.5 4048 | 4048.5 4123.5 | -0.057 mag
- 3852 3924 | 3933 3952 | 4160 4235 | 0.107 mag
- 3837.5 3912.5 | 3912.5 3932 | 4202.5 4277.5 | -0.080 mag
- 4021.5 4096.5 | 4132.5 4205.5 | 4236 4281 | -0.040 mag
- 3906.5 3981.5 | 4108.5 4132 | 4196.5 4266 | -0.046 mag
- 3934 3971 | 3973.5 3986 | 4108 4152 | -0.109 mag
